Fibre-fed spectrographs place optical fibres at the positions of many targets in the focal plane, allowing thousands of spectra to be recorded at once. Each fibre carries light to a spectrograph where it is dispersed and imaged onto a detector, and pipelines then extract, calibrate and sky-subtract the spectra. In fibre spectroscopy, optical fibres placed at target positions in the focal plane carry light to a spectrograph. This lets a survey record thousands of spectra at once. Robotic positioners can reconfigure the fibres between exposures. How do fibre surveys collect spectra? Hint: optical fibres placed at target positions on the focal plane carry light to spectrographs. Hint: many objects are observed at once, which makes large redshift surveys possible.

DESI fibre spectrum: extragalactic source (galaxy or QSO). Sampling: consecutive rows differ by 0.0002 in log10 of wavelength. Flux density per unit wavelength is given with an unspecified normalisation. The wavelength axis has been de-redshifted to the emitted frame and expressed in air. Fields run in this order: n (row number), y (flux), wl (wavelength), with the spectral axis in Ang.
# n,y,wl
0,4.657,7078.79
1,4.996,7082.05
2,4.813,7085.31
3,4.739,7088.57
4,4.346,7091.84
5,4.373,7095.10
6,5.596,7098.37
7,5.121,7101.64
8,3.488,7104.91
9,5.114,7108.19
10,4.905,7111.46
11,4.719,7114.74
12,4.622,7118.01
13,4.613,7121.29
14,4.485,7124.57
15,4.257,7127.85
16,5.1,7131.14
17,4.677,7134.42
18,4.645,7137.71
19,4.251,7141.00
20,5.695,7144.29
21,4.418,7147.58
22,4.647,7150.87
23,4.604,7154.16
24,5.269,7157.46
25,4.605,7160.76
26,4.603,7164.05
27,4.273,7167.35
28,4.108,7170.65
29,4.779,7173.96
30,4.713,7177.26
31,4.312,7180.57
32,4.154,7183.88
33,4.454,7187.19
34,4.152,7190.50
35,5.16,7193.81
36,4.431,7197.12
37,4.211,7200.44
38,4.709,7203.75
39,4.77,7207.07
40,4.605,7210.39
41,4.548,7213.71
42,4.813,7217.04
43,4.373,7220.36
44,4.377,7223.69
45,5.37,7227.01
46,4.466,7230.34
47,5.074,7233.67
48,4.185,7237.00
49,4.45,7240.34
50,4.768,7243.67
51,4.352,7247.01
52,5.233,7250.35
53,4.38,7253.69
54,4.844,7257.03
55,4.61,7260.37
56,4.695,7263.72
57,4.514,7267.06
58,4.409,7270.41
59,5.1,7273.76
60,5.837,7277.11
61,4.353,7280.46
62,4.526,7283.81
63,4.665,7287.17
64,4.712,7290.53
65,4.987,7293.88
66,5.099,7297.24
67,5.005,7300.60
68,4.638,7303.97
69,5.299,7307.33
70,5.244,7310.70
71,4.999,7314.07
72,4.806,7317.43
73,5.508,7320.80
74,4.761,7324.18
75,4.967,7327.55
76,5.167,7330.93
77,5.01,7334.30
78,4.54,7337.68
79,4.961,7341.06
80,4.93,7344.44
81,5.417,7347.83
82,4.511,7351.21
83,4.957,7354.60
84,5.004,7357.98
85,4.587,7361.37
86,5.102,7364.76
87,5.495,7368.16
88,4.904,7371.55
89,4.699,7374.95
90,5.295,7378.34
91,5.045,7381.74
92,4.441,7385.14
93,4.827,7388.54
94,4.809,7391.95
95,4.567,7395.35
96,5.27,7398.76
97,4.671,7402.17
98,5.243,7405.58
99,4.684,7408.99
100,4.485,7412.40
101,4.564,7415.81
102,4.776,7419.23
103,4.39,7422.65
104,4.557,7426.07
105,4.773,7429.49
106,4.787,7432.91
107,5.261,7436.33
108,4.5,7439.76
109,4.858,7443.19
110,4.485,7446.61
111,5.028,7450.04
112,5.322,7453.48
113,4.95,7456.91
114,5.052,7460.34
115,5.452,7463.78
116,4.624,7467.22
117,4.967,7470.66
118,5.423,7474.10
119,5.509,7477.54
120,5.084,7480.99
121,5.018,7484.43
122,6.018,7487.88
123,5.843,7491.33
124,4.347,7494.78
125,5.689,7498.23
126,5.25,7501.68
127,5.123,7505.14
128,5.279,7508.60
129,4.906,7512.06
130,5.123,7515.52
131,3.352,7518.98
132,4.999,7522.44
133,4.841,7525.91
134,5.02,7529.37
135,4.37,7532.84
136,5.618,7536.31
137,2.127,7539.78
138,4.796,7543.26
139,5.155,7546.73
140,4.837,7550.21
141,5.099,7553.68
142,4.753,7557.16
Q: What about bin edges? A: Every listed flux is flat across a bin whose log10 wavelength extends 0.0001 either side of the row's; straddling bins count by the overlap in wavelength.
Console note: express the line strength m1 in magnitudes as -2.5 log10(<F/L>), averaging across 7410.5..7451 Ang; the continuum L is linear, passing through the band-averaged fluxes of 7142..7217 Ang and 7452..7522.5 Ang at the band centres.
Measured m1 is 0.07 mag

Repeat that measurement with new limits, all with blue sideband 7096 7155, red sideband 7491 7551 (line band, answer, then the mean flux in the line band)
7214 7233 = 0.01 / 4.69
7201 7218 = 0.02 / 4.65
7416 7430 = 0.04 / 4.6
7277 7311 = -0.03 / 4.89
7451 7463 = -0.08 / 5.13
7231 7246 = 0.03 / 4.6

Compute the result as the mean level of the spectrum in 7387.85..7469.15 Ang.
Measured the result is 4.83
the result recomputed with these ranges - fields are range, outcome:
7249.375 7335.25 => 4.9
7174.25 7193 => 4.42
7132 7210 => 4.6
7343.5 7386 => 4.96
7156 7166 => 4.8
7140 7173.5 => 4.66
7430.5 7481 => 5.01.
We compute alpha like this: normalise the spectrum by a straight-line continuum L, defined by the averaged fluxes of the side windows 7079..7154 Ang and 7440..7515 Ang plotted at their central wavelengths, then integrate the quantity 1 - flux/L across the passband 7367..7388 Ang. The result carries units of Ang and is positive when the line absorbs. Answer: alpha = 0.3 Ang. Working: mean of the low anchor 4.71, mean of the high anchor 5.14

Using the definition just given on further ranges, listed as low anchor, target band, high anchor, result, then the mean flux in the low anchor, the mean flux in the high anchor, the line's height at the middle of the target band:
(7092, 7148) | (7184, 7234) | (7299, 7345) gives 2.3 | 4.71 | 4.99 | 4.83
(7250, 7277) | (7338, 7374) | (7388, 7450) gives -1.5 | 4.76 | 4.76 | 4.76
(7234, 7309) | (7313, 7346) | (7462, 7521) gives -0.7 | 4.76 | 5.12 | 4.86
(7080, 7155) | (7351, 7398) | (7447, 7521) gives 0.8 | 4.71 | 5.1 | 4.98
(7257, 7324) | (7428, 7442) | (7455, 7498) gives 0.8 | 4.89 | 5.21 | 5.14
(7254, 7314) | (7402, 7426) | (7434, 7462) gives 1.1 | 4.85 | 4.93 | 4.91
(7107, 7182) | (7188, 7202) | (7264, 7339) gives 0.8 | 4.67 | 4.91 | 4.75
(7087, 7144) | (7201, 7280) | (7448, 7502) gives 2.6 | 4.67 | 5.22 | 4.86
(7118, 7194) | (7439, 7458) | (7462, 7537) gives 0.5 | 4.6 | 5.08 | 5.01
